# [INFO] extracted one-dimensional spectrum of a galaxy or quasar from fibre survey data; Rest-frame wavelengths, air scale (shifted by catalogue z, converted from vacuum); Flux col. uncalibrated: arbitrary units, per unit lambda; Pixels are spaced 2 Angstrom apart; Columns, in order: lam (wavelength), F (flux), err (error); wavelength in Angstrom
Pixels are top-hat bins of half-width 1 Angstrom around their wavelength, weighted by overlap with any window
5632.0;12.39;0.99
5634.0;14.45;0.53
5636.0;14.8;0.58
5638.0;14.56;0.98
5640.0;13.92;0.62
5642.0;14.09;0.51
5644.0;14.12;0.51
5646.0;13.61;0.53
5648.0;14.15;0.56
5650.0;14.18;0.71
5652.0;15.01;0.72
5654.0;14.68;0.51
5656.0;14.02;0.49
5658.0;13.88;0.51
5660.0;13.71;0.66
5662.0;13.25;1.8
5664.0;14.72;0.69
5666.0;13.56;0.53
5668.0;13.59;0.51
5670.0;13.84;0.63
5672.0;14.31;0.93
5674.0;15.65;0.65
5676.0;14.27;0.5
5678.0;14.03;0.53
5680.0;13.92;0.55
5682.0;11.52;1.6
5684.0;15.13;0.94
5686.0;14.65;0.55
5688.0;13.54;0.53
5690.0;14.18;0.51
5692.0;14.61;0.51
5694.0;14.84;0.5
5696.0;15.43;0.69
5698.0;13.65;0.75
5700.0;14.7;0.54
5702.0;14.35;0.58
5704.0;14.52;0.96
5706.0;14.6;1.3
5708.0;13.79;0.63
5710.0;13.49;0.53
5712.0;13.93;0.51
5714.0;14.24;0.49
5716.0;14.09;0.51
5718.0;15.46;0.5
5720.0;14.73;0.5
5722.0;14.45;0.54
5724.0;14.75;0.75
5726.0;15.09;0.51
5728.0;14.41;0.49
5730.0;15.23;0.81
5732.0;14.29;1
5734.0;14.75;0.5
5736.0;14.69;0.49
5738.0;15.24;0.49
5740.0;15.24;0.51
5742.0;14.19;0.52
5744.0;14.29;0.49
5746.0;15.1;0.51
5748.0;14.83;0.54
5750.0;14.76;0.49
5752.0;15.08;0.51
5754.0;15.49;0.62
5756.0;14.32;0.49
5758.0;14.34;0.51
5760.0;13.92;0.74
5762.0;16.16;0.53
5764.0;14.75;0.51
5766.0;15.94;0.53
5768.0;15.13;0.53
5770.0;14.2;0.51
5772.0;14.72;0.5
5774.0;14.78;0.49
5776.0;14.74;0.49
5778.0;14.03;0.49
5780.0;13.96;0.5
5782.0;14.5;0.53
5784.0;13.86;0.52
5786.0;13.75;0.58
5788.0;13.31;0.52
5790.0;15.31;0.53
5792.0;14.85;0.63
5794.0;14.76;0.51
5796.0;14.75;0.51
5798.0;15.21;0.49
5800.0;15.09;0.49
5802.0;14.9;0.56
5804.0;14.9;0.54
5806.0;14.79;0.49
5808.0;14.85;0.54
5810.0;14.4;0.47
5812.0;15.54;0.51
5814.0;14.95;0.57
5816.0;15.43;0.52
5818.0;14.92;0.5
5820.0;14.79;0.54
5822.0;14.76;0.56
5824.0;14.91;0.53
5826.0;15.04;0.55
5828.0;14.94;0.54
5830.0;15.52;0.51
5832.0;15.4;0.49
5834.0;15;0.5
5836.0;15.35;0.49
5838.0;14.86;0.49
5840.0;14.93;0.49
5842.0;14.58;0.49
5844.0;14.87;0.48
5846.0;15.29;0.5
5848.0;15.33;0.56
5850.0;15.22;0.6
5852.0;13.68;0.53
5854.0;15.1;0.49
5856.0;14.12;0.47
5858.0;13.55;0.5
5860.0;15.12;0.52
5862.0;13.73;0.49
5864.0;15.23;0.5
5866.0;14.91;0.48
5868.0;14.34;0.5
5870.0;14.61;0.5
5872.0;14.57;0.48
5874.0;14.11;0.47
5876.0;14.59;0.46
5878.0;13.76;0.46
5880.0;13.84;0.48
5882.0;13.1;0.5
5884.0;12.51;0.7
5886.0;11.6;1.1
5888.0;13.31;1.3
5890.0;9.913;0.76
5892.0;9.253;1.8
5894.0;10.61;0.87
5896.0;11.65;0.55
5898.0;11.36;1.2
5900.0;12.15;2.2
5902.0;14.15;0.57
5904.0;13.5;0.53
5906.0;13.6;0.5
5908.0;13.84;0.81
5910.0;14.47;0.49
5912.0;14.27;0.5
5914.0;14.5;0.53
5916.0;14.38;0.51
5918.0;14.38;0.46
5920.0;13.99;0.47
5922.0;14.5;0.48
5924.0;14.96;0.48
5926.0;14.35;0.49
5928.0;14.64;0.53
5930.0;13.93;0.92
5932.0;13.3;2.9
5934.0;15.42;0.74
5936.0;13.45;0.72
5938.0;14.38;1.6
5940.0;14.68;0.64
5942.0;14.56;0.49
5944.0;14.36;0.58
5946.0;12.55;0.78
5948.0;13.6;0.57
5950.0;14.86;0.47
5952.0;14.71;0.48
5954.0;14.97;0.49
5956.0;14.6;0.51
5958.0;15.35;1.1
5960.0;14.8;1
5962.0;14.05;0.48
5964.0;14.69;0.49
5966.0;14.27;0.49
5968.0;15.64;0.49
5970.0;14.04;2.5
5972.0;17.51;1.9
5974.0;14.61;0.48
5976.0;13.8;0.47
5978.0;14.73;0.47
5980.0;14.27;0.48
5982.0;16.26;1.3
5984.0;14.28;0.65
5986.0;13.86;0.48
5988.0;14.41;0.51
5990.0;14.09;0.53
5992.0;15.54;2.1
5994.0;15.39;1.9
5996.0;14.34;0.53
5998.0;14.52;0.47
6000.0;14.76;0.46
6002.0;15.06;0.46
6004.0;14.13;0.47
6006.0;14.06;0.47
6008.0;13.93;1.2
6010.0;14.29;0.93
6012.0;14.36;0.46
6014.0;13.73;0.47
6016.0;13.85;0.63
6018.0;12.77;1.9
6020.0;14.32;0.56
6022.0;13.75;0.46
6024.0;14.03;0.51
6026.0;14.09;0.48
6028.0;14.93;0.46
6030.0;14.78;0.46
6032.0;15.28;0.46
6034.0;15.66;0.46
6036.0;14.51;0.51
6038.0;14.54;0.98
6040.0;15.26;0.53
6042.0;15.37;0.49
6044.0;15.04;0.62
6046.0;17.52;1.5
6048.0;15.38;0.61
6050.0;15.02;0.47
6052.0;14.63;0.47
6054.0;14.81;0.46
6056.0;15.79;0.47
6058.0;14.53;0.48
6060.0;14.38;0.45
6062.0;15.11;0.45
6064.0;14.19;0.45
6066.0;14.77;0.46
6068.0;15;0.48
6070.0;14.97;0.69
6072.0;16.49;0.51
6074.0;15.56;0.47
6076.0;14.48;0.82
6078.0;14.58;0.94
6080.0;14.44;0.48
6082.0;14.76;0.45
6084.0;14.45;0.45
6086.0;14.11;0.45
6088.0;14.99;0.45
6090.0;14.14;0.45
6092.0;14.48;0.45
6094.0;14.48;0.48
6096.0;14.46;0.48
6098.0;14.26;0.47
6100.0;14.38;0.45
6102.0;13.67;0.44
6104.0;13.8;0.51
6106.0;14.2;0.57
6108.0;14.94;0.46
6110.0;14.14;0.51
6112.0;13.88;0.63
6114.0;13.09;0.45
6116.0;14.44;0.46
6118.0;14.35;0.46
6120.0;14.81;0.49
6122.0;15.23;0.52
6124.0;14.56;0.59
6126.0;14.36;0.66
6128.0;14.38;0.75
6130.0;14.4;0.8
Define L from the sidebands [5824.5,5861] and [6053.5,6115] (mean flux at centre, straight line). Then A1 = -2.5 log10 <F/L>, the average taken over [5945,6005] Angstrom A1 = 0.00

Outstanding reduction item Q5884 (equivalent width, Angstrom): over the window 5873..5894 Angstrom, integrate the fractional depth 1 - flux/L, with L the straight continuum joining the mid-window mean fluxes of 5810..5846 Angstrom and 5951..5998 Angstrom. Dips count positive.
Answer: 3.4 Angstrom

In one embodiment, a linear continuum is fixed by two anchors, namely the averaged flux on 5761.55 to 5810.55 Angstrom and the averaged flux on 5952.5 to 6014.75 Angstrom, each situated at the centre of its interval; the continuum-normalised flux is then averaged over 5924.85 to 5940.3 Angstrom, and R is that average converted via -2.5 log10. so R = 0.03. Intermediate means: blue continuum 14.7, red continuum 14.7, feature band 14.3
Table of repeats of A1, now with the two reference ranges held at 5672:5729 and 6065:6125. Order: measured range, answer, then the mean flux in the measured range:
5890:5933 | 0.09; 13.3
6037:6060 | -0.05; 15.2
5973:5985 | -0.01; 14.7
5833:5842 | -0.04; 15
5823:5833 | -0.06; 15.2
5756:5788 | -0.01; 14.5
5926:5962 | 0.01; 14.4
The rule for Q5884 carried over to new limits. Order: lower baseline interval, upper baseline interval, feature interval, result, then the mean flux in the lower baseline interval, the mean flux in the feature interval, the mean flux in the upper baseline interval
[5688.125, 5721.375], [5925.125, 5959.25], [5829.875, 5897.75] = 2.26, 14.4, 13.9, 14.3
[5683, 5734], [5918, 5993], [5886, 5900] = 3.27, 14.5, 11.1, 14.5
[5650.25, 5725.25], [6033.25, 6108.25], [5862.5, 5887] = 1.01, 14.2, 13.9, 14.8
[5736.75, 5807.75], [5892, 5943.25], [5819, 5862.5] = -1.79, 14.7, 14.8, 13.7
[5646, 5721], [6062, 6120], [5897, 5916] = 1.04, 14.2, 13.6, 14.5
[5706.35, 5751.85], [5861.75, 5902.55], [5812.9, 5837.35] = -2.69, 14.6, 15.1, 13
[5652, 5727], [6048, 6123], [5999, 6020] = 0.62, 14.3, 14.1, 14.6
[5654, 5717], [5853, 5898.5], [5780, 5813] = -2.46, 14.1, 14.7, 13.3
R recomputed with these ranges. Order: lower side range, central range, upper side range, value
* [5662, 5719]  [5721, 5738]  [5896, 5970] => -0.04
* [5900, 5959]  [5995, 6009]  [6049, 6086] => 0.01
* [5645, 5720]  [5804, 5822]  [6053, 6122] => -0.05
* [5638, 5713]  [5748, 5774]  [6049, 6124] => -0.05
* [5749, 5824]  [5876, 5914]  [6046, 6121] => 0.16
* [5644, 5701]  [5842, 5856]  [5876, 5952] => -0.09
